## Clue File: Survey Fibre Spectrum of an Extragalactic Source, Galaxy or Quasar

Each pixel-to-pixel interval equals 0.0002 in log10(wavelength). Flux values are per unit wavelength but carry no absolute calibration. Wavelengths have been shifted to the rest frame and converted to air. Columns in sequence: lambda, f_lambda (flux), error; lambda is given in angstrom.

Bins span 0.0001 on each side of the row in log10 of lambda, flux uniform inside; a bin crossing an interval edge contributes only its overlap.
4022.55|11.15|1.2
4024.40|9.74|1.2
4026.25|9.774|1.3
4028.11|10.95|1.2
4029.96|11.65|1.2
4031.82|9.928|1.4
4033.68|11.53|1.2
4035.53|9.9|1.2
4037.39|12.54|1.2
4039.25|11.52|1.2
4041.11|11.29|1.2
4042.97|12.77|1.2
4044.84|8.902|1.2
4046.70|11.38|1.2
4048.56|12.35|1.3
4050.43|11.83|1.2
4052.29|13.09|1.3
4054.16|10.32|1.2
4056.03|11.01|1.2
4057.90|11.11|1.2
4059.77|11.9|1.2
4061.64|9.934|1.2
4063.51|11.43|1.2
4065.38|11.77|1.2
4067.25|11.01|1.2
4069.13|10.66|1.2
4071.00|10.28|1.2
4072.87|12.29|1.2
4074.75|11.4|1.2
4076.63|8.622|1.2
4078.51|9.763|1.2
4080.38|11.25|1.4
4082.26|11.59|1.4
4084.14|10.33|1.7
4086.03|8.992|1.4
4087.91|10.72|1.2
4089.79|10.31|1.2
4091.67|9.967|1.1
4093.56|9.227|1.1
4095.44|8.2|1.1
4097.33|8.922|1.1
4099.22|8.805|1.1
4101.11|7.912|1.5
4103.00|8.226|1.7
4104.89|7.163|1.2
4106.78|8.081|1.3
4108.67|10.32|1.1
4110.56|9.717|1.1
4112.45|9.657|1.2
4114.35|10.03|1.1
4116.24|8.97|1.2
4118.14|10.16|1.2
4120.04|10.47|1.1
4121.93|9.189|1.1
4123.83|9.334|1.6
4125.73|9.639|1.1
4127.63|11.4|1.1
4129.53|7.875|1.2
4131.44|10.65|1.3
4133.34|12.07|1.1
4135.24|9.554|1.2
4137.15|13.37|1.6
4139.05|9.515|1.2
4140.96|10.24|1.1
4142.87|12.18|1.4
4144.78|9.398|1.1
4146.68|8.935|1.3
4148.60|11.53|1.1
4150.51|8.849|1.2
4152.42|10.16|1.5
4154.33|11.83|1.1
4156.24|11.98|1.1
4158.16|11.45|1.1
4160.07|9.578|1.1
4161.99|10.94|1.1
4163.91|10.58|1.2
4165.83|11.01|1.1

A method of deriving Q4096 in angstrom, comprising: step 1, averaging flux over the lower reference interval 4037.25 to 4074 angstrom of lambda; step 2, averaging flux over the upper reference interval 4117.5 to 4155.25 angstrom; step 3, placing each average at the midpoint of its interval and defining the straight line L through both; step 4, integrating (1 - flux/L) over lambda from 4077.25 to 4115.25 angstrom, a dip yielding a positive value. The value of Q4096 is 4.9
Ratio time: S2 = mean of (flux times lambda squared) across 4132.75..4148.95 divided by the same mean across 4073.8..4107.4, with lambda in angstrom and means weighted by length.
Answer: 1.16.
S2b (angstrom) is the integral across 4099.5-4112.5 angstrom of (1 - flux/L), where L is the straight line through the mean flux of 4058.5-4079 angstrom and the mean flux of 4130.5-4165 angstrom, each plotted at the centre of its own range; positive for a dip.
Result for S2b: 2.6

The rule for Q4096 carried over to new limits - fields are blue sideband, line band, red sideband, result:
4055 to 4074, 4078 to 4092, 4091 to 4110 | -0.95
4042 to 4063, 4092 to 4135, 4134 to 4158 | 5.98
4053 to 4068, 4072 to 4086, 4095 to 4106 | -1.26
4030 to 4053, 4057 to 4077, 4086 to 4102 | -1.26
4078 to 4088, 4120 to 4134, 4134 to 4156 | 0.70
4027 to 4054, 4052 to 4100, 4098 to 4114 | -2.36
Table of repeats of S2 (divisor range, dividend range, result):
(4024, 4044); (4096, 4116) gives 0.83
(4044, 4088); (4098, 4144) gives 0.92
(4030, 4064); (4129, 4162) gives 0.99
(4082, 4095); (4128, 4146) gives 1.08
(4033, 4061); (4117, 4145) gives 0.95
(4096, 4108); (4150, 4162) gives 1.34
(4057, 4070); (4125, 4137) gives 0.97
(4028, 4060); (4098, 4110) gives 0.77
